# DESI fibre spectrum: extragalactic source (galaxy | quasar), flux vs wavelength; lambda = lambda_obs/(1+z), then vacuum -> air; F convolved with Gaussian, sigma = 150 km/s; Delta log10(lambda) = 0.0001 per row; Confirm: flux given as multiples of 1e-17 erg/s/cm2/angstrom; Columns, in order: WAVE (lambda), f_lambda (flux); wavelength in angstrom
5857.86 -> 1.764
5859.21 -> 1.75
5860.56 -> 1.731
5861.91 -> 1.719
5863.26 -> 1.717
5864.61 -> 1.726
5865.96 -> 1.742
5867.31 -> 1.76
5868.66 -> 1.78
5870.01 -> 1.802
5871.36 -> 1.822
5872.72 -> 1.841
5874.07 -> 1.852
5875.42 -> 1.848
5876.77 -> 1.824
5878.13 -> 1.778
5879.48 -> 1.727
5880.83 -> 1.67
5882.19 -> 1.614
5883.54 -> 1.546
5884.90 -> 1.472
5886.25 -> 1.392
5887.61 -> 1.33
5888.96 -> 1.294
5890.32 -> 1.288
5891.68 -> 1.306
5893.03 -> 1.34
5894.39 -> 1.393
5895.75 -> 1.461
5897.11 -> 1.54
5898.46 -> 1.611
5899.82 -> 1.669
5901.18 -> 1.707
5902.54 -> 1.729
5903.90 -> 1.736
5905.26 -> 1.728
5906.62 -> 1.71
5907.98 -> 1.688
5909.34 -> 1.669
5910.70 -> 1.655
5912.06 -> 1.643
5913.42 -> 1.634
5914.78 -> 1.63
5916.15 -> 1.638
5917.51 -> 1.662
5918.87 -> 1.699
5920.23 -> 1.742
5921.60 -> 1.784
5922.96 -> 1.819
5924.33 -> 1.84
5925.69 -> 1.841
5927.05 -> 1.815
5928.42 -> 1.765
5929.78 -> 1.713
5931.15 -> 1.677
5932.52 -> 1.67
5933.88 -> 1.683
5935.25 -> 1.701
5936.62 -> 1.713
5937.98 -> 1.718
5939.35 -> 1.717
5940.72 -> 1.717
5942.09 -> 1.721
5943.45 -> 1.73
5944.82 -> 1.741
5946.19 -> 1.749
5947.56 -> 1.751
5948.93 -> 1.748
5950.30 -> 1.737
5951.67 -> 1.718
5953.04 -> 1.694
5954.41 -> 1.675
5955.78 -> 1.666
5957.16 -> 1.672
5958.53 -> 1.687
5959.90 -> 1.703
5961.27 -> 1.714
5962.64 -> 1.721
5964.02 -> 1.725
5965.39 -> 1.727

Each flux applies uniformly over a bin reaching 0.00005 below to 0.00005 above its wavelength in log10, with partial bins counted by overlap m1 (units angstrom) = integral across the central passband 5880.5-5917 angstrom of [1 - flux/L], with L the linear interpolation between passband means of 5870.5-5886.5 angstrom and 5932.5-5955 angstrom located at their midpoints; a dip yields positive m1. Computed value 3.3 angstrom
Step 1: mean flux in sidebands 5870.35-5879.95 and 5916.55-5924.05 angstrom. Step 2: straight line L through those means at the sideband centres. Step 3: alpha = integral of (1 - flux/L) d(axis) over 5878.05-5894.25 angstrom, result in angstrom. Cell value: 3.0 angstrom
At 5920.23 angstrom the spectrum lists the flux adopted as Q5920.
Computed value 1.742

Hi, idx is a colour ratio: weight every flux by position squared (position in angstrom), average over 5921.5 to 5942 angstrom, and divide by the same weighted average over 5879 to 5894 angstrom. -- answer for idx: 1.22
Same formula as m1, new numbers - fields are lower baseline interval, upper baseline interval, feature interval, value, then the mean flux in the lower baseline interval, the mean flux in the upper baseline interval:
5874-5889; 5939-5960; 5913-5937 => -0.65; 1.62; 1.71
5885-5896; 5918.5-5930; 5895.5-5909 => -1.45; 1.35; 1.79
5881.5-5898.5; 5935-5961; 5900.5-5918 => -1.85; 1.42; 1.71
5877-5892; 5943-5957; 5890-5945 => -1.80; 1.51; 1.72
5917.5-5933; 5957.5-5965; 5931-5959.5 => 0.36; 1.76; 1.71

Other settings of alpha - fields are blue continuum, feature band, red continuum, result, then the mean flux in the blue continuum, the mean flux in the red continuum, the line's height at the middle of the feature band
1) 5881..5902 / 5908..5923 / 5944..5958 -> -1.1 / 1.47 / 1.71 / 1.57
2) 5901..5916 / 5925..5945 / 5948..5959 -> -0.4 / 1.68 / 1.7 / 1.69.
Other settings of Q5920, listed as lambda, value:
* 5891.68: 1.306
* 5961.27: 1.714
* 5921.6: 1.784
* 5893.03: 1.34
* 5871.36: 1.822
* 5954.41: 1.675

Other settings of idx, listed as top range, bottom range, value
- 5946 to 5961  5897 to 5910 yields 1.03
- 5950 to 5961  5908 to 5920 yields 1.03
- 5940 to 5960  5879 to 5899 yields 1.20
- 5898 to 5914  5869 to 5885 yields 0.97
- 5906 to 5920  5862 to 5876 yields 0.95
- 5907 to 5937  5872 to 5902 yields 1.10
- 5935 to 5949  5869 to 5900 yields 1.11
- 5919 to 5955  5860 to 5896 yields 1.09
